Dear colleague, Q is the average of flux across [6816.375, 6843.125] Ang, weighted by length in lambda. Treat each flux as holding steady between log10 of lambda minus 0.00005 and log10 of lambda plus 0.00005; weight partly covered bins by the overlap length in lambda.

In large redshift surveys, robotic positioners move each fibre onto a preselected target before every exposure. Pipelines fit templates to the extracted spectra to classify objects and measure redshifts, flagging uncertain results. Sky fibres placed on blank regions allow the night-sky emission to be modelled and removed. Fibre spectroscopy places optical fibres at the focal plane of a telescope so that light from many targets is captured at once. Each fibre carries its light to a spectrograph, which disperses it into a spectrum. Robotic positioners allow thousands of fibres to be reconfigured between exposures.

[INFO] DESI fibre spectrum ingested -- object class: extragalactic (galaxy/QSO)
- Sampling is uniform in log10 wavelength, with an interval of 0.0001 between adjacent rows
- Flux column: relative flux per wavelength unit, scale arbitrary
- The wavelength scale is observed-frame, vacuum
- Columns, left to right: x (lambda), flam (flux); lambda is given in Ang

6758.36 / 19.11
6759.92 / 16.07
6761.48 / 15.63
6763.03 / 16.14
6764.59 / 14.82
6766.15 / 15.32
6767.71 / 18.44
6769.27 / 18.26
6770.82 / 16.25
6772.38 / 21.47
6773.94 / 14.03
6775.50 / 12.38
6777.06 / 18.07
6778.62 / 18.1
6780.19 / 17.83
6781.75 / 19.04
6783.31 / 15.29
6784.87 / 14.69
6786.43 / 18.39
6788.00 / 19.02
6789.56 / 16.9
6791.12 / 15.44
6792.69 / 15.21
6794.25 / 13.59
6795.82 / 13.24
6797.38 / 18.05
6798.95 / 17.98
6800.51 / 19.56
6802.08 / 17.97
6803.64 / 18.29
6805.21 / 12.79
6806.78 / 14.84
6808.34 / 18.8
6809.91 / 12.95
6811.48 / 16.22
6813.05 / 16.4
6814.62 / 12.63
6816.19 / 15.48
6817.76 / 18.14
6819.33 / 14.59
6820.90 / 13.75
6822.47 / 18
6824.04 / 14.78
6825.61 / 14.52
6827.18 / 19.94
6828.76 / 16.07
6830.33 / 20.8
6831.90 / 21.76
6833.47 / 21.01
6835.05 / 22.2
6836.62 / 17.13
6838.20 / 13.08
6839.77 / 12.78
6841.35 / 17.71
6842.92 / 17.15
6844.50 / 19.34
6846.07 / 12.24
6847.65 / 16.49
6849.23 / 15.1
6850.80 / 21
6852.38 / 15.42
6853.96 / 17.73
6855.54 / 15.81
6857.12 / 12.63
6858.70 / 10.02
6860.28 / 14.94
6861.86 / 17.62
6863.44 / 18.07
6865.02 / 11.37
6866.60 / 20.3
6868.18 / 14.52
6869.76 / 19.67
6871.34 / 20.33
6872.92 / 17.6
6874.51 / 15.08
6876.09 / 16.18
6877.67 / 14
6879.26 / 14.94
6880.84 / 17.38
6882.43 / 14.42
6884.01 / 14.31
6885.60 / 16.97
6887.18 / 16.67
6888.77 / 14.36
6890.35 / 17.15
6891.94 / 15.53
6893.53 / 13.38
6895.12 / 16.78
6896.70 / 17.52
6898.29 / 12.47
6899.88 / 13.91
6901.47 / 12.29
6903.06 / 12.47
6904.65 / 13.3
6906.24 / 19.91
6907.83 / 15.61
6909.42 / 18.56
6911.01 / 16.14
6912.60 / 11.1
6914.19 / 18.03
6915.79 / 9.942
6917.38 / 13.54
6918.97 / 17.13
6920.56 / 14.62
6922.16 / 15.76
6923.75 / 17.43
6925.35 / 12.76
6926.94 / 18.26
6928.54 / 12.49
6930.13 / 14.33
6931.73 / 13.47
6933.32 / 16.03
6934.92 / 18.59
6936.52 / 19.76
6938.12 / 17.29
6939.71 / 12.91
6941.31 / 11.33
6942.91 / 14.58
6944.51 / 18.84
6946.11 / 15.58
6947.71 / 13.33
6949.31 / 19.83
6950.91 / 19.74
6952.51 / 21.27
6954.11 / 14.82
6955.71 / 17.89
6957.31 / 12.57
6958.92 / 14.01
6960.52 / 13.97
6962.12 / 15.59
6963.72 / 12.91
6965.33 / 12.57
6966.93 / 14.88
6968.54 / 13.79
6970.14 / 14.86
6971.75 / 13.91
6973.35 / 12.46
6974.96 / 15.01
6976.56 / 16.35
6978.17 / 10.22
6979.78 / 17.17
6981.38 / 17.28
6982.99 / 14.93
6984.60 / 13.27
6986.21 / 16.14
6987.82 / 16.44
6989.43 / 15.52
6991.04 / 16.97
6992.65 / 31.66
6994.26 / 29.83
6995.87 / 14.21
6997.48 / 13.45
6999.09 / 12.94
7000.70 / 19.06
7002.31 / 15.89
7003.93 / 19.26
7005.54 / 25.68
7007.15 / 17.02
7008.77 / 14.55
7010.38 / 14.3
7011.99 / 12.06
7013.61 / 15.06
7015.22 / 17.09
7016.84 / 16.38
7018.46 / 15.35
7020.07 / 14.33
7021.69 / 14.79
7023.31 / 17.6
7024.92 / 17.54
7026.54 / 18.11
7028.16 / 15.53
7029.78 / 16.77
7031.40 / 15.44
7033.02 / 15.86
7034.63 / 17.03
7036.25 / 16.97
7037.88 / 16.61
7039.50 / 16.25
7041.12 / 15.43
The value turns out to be 17.2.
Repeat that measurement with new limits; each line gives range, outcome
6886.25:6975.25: 15.2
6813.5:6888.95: 16.4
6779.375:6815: 16.3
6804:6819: 15.4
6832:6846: 17.5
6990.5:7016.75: 18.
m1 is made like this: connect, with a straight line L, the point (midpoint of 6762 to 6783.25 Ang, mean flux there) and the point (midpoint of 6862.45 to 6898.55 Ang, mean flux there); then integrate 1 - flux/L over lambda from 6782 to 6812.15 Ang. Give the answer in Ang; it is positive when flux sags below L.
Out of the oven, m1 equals 0.7 Ang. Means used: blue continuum 16.9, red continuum 16.1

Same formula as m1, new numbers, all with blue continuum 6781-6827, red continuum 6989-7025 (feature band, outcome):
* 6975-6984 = 1.11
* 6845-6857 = 0.23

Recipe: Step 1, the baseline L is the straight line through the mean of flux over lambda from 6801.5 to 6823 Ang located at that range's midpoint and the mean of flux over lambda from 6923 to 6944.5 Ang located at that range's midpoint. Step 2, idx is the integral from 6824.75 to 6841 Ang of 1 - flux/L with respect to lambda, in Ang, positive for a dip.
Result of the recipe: -2.3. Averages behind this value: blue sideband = 15.7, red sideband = 15.4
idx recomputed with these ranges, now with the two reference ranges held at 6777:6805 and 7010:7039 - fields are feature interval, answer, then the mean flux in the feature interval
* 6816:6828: 0.44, 16.2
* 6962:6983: 2.35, 14.4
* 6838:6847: 0.62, 15.6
